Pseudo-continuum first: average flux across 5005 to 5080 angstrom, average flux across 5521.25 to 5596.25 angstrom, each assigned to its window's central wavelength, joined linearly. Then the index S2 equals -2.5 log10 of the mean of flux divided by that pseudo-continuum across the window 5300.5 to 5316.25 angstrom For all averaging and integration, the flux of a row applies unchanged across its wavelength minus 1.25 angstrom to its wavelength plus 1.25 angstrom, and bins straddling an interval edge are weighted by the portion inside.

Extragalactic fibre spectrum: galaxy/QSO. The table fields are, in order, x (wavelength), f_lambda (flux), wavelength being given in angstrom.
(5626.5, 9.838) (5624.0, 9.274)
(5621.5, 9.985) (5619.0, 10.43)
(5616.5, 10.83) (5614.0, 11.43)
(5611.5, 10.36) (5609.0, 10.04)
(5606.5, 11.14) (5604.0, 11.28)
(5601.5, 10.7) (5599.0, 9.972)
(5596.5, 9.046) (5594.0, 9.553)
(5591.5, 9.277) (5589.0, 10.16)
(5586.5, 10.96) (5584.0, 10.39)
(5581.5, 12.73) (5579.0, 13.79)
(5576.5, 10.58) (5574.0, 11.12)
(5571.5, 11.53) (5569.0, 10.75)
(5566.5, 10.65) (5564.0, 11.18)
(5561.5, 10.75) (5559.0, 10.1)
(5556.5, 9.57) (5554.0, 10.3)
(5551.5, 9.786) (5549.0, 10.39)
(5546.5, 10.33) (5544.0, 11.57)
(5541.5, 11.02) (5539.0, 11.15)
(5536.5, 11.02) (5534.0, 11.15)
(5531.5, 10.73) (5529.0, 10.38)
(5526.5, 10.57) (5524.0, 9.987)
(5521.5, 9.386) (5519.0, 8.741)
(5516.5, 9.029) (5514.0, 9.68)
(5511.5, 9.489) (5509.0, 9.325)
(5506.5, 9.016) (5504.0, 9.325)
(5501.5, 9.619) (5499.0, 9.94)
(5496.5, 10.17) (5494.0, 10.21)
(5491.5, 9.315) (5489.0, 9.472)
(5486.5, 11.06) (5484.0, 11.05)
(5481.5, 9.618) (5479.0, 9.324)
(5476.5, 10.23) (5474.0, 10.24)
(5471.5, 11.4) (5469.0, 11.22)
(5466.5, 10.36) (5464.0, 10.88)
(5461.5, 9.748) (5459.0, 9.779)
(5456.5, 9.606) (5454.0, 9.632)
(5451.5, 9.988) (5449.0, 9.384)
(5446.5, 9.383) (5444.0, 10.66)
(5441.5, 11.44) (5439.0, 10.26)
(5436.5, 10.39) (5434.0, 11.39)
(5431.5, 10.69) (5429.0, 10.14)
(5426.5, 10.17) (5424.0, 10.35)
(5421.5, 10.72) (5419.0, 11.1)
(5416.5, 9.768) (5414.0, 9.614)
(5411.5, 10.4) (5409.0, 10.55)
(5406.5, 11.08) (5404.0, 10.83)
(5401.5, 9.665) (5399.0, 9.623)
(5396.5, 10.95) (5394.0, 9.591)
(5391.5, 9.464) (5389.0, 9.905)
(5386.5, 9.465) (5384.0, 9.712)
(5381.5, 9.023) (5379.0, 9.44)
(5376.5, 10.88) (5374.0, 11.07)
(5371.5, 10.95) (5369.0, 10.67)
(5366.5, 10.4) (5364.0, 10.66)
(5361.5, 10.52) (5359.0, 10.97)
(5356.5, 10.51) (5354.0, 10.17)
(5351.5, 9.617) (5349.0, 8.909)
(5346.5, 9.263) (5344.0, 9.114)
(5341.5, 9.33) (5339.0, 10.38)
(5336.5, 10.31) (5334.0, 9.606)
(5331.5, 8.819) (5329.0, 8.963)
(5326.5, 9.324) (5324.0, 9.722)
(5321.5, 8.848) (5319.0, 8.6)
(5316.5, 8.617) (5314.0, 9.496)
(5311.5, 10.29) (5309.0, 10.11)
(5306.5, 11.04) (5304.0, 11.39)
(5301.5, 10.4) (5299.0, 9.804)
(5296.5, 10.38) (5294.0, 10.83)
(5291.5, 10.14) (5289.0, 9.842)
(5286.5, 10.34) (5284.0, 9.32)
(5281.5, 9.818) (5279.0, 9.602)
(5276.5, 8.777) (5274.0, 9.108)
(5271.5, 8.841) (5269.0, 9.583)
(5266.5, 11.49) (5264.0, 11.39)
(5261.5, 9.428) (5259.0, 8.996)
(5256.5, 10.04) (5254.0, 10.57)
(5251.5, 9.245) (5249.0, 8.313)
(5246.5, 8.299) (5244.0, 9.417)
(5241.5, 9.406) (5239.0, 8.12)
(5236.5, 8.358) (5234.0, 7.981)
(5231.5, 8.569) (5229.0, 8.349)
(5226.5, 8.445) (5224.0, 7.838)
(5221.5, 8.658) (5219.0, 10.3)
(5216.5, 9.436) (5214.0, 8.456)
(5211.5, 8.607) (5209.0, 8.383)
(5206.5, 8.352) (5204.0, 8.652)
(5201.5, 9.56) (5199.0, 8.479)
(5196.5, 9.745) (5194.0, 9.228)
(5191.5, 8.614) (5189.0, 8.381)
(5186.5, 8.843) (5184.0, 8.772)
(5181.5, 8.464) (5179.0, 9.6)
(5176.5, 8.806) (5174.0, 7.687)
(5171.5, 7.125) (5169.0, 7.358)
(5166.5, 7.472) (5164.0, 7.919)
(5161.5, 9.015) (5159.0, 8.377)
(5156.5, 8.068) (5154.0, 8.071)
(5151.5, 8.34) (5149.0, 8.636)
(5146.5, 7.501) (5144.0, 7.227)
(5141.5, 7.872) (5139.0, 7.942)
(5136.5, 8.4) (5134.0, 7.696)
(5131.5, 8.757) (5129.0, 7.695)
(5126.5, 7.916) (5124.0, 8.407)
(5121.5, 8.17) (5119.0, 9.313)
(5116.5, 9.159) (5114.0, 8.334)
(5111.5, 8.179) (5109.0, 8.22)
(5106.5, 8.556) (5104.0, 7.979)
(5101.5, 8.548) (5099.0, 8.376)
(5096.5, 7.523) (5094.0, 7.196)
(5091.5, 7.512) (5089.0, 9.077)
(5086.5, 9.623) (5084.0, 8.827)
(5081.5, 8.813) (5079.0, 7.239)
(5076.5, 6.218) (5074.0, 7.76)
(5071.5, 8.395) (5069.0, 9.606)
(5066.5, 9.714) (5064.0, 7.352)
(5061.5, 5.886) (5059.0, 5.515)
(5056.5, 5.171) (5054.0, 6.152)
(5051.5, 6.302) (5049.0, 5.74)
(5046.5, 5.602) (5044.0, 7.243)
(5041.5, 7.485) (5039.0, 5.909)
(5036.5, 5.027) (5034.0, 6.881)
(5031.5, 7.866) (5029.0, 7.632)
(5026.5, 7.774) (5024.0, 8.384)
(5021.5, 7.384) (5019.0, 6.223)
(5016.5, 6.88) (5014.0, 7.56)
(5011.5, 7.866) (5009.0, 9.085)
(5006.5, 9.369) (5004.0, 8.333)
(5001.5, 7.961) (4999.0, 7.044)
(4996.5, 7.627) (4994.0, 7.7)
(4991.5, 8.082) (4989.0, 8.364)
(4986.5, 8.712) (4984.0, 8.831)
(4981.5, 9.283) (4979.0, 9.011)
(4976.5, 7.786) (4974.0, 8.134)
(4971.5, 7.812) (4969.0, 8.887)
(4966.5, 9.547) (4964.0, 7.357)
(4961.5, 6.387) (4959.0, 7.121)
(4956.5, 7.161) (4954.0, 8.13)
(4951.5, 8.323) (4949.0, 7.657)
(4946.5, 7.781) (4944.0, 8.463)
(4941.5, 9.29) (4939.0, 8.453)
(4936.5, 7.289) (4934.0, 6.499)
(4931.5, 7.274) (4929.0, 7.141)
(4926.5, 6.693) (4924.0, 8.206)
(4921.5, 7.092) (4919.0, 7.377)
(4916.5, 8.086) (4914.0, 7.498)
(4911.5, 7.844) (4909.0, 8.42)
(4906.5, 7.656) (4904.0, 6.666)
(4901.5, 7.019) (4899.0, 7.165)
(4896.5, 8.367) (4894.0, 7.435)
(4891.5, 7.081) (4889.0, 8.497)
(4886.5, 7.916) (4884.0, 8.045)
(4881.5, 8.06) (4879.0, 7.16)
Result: -0.15 mag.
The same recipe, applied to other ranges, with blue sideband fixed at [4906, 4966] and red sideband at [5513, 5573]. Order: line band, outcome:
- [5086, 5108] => 0.022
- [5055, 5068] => 0.212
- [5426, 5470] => -0.032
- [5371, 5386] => -0.048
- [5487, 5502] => 0.036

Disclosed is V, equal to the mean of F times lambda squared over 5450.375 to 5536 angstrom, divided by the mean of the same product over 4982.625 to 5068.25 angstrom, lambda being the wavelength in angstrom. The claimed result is 1.63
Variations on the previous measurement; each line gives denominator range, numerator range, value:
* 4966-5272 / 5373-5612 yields 1.44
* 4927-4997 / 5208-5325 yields 1.33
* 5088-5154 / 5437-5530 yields 1.40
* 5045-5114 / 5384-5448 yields 1.54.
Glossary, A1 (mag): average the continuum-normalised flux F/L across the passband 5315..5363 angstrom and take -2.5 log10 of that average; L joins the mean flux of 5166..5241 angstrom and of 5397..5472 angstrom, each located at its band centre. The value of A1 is 0.01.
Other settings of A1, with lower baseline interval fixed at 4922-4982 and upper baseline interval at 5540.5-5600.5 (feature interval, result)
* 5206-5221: 0.01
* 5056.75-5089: 0.07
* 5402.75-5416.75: -0.05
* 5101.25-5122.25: 0.01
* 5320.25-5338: 0.02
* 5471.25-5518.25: 0.05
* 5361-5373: -0.10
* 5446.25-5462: 0.05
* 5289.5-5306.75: -0.12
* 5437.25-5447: -0.05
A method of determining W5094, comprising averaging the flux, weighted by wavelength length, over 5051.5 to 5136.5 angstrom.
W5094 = 7.95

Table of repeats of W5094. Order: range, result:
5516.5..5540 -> 10.3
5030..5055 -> 6.44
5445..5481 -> 10.1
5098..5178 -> 8.16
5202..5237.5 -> 8.62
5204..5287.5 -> 9.14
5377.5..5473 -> 10.2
